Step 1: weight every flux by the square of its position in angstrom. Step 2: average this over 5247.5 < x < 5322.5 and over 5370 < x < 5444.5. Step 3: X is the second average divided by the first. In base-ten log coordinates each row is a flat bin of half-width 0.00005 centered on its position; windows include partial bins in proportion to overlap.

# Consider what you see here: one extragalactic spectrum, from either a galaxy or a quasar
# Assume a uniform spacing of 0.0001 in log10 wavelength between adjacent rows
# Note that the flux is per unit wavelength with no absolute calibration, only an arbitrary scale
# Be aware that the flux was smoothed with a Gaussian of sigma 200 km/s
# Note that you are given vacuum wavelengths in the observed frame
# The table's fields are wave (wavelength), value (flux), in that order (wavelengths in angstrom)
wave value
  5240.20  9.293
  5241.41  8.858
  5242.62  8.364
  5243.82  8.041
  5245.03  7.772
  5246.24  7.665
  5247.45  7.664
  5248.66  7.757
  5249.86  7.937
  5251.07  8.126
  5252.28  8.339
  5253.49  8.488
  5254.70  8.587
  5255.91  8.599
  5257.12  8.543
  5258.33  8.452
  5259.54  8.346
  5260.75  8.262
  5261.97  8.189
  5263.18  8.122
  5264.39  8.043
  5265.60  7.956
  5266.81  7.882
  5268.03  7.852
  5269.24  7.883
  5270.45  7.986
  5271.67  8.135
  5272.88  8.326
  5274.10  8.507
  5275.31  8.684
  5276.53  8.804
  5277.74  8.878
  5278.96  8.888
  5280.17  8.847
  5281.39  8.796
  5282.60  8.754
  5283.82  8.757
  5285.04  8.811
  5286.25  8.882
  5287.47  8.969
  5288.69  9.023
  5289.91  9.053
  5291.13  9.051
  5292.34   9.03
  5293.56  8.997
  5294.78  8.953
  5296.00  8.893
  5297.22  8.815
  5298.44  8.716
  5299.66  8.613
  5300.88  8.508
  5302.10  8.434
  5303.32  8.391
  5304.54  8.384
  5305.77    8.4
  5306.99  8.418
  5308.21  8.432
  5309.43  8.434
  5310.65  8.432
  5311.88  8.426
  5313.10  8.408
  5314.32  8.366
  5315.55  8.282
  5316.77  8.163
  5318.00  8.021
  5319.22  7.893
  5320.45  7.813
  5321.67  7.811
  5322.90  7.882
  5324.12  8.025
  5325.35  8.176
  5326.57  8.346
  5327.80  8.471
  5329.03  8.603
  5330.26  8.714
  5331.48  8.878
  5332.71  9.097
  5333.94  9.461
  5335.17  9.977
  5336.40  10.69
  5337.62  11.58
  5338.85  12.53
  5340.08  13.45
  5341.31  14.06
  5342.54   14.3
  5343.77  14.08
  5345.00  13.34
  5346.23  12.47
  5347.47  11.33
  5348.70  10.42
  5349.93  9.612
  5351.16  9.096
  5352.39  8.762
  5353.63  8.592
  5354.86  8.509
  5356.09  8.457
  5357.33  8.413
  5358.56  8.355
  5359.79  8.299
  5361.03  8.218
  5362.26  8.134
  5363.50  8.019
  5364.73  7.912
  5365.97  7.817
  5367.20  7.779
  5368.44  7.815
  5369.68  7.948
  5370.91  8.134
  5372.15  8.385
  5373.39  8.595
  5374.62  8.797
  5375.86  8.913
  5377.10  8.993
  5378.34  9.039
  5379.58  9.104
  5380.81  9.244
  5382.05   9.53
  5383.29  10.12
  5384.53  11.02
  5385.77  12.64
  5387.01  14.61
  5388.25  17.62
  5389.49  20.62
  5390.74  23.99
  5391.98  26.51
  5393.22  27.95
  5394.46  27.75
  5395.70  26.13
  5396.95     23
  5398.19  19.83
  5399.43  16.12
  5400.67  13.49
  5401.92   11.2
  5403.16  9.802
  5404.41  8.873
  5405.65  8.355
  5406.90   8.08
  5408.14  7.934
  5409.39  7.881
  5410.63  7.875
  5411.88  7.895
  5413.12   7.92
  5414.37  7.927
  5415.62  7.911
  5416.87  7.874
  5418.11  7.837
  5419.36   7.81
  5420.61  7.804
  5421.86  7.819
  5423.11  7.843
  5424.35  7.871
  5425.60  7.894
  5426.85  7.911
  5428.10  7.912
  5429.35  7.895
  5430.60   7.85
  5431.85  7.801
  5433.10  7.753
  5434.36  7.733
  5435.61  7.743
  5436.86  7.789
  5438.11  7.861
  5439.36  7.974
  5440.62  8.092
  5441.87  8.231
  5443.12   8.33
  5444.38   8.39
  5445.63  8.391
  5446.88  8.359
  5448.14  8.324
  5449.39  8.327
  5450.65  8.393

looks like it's 1.37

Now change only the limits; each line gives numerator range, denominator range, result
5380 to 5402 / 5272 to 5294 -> 2.12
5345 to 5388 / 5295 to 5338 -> 1.10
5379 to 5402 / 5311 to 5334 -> 2.16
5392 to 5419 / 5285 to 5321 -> 1.60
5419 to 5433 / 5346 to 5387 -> 0.88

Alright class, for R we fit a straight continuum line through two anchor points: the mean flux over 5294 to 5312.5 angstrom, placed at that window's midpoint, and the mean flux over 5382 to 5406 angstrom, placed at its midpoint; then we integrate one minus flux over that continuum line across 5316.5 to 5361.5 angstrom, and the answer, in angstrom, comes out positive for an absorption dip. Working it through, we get 8.2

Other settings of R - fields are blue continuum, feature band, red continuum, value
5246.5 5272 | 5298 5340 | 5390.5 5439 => 2.7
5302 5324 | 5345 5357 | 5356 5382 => -2.1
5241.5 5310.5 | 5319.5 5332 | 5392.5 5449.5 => 1.1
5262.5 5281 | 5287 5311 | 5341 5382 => -0.1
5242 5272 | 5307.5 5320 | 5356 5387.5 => 0.4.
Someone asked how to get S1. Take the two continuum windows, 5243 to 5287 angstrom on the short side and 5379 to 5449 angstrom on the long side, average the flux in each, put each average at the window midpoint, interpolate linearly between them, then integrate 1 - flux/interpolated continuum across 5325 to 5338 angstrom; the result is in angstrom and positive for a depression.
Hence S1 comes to 0.5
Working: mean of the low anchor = 8.33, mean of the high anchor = 11.2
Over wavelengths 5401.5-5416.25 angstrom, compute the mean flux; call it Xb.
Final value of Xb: 8.43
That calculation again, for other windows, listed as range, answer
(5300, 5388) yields 9.36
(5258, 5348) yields 9.09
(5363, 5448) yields 10.7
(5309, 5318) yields 8.33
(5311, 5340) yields 8.93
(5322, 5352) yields 10.5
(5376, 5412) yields 14.3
